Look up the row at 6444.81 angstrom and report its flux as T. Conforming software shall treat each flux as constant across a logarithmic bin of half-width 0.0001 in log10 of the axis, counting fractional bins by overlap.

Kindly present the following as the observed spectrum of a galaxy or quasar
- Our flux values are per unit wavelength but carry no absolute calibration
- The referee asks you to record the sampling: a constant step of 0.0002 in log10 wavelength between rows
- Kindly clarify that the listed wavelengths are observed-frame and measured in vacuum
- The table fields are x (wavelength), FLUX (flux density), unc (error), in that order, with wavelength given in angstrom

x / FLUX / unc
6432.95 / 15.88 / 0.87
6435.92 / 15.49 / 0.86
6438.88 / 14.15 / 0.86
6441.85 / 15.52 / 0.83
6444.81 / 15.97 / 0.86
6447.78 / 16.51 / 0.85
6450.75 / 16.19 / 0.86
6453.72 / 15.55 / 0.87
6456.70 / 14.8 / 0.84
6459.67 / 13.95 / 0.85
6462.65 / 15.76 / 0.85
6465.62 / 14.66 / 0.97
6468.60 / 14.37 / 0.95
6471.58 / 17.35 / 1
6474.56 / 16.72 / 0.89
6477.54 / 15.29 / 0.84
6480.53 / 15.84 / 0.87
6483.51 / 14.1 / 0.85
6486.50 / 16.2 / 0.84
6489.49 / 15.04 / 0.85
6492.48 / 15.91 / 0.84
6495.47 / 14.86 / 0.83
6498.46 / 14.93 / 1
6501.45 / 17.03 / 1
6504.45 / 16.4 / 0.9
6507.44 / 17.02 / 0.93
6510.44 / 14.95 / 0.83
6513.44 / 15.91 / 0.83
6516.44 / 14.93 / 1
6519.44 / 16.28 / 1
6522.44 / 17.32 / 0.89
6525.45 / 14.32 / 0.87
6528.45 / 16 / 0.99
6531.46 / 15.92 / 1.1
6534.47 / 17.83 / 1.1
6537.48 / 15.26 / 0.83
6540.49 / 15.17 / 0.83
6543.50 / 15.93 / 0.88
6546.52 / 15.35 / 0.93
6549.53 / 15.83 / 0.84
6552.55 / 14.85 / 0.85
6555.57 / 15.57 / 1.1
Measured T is 15.97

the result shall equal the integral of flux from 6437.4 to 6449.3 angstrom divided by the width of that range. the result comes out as 15.5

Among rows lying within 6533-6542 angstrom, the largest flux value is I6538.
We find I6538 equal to 17.83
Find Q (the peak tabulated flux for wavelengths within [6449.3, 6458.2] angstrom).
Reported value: 16.19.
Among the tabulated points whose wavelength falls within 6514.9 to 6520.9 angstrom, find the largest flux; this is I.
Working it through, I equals 16.28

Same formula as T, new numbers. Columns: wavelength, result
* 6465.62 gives 14.66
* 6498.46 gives 14.93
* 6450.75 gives 16.19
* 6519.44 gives 16.28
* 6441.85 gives 15.52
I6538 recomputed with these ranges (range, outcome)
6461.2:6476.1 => 17.35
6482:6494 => 16.2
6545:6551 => 15.83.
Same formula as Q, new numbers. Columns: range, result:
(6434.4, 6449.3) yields 16.51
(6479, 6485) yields 15.84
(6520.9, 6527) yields 17.32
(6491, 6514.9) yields 17.03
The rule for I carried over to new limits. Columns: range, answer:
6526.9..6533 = 16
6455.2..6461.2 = 14.8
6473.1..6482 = 16.72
